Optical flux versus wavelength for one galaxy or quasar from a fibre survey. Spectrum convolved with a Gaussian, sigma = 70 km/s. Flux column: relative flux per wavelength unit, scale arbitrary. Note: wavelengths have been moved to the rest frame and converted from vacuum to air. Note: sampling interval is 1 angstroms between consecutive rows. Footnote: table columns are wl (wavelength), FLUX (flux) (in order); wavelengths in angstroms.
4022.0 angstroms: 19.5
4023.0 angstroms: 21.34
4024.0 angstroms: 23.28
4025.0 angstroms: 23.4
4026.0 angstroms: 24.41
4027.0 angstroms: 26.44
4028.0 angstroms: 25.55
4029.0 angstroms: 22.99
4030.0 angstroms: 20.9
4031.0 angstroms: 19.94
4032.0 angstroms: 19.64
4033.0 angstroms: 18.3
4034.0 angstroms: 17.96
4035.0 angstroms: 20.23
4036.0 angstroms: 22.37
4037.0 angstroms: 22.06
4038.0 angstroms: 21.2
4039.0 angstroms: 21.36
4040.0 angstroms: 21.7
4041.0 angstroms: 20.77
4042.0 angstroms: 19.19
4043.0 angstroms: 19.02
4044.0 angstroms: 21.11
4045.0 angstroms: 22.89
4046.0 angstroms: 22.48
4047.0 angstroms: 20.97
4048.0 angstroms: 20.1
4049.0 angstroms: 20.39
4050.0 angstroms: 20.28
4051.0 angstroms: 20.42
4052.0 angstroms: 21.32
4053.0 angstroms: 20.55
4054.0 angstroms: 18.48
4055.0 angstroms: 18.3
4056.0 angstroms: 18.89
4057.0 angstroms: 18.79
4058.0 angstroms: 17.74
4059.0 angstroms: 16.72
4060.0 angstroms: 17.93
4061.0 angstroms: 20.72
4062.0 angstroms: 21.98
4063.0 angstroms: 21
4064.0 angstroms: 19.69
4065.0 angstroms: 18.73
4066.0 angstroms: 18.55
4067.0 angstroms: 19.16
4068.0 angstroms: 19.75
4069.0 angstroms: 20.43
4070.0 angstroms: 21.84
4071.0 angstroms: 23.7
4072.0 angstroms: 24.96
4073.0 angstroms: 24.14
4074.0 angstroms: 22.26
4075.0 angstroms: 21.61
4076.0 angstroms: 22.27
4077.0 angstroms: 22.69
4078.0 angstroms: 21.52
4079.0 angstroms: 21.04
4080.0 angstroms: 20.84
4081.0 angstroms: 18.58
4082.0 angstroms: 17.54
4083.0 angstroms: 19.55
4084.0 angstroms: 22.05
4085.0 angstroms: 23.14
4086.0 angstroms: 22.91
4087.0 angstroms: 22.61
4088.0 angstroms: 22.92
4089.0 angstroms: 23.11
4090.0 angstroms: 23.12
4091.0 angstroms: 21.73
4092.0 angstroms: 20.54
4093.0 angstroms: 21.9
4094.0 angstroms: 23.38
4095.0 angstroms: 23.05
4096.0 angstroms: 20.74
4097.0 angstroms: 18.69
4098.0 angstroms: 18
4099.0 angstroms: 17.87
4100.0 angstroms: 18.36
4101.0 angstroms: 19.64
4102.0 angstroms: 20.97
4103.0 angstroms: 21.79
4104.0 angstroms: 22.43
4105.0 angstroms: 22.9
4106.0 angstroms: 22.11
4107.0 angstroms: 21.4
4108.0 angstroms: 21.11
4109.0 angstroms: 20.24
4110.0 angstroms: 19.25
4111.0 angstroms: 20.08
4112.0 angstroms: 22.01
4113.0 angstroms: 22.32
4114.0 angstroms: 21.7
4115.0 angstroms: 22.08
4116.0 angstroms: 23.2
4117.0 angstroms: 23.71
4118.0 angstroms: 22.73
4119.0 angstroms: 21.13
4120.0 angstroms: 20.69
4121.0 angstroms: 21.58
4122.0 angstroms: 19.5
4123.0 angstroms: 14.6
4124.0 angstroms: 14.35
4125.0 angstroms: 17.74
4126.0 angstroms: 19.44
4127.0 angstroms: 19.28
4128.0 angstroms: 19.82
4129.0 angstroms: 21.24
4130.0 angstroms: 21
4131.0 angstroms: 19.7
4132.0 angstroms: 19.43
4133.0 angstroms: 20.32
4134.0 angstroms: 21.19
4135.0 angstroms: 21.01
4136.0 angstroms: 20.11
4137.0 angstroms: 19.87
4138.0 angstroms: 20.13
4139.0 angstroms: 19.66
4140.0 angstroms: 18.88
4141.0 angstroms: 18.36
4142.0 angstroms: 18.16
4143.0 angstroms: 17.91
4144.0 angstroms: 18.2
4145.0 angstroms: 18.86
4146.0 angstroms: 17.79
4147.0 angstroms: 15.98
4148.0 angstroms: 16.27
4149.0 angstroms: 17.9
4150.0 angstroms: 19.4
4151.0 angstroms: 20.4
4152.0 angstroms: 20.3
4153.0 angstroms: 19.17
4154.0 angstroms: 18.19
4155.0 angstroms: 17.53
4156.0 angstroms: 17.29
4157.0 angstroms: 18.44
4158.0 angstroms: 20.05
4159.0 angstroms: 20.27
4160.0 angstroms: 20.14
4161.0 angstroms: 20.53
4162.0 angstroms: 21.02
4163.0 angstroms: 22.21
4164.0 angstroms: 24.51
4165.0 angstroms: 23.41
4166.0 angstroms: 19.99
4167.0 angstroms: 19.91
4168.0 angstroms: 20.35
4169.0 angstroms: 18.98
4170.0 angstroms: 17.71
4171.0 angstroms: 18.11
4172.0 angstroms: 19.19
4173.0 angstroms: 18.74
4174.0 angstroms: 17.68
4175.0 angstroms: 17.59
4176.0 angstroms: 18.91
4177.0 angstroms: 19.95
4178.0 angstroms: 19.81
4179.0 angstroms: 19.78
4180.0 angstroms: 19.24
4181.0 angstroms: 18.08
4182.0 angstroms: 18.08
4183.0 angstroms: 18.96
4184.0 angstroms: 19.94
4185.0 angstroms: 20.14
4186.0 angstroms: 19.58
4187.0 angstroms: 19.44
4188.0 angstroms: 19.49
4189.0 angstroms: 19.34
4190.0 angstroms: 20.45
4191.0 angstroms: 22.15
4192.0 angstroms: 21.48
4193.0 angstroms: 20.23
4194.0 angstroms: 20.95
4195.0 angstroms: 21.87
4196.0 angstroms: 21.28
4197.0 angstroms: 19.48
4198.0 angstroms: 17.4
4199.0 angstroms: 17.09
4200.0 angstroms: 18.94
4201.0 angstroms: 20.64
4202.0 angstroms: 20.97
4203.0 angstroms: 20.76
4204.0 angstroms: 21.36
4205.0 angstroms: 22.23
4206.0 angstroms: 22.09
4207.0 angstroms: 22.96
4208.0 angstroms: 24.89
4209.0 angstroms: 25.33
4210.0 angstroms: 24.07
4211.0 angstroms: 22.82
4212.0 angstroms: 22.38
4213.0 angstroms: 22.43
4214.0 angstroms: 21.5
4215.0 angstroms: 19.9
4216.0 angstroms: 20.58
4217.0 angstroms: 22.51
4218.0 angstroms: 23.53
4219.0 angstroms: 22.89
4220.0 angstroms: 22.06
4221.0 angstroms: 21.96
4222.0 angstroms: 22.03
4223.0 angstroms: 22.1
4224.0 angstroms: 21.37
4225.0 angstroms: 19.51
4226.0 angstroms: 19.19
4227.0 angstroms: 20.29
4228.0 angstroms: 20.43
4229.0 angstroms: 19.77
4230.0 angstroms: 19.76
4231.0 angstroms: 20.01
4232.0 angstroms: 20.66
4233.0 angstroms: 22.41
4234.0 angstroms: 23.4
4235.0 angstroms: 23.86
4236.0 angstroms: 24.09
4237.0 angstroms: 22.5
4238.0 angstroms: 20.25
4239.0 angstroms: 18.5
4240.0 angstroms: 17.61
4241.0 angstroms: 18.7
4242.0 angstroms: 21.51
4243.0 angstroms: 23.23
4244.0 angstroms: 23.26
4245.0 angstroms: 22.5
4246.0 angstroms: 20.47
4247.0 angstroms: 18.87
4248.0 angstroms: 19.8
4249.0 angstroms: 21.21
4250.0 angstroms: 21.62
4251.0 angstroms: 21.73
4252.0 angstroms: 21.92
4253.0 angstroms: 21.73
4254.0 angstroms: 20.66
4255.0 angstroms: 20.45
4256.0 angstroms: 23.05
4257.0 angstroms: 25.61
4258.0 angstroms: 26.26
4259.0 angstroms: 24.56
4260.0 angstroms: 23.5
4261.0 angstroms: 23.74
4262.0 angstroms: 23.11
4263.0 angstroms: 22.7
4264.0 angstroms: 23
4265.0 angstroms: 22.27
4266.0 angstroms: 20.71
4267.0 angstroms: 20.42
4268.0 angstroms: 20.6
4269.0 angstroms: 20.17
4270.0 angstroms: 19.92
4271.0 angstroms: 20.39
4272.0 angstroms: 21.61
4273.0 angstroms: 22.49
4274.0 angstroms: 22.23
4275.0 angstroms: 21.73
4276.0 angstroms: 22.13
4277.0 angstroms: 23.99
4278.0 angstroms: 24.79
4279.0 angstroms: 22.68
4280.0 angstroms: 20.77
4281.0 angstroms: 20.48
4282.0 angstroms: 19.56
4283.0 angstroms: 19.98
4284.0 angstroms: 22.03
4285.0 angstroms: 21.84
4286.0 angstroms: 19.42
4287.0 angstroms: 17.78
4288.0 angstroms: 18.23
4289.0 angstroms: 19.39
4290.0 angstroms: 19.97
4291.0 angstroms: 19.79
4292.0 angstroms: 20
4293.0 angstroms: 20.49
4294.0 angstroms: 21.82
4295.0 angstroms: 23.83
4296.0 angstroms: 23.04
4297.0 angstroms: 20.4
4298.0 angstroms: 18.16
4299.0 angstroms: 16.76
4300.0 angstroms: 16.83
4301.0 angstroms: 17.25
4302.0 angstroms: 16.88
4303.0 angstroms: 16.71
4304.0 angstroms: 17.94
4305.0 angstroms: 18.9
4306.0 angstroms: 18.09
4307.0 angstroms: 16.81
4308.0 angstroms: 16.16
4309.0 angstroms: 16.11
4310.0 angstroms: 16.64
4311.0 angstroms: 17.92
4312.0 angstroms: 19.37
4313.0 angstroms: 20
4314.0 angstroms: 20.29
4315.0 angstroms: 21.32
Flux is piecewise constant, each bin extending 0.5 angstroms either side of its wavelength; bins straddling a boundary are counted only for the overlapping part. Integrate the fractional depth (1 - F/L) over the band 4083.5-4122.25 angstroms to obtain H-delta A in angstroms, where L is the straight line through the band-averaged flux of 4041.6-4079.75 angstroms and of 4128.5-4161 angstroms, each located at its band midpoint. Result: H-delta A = -3.1 angstroms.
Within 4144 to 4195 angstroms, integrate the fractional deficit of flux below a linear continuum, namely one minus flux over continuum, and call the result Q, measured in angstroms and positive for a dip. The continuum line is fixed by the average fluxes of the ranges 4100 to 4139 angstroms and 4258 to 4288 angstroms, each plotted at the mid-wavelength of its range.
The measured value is 3.5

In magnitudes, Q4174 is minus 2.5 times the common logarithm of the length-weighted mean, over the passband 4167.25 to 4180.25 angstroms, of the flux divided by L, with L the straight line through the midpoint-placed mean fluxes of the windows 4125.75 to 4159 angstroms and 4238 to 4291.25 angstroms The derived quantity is 0.04 mag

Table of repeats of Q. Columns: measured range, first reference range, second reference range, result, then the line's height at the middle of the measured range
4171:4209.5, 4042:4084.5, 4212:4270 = 2.1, 21.3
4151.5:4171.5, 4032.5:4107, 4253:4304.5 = 0.9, 20.9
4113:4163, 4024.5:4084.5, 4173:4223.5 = 2.9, 20.8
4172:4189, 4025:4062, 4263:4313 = 1.0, 20.3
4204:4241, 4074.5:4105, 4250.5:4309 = -1.4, 20.9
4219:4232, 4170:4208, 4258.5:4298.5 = -0.2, 20.5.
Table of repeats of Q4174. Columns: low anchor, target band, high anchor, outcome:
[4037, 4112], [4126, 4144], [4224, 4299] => 0.07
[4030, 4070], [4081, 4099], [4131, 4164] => -0.08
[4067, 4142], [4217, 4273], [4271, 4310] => -0.08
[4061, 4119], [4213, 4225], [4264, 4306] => -0.06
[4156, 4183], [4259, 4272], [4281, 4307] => -0.13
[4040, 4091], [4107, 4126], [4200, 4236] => 0.04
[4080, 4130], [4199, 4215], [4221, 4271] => -0.03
